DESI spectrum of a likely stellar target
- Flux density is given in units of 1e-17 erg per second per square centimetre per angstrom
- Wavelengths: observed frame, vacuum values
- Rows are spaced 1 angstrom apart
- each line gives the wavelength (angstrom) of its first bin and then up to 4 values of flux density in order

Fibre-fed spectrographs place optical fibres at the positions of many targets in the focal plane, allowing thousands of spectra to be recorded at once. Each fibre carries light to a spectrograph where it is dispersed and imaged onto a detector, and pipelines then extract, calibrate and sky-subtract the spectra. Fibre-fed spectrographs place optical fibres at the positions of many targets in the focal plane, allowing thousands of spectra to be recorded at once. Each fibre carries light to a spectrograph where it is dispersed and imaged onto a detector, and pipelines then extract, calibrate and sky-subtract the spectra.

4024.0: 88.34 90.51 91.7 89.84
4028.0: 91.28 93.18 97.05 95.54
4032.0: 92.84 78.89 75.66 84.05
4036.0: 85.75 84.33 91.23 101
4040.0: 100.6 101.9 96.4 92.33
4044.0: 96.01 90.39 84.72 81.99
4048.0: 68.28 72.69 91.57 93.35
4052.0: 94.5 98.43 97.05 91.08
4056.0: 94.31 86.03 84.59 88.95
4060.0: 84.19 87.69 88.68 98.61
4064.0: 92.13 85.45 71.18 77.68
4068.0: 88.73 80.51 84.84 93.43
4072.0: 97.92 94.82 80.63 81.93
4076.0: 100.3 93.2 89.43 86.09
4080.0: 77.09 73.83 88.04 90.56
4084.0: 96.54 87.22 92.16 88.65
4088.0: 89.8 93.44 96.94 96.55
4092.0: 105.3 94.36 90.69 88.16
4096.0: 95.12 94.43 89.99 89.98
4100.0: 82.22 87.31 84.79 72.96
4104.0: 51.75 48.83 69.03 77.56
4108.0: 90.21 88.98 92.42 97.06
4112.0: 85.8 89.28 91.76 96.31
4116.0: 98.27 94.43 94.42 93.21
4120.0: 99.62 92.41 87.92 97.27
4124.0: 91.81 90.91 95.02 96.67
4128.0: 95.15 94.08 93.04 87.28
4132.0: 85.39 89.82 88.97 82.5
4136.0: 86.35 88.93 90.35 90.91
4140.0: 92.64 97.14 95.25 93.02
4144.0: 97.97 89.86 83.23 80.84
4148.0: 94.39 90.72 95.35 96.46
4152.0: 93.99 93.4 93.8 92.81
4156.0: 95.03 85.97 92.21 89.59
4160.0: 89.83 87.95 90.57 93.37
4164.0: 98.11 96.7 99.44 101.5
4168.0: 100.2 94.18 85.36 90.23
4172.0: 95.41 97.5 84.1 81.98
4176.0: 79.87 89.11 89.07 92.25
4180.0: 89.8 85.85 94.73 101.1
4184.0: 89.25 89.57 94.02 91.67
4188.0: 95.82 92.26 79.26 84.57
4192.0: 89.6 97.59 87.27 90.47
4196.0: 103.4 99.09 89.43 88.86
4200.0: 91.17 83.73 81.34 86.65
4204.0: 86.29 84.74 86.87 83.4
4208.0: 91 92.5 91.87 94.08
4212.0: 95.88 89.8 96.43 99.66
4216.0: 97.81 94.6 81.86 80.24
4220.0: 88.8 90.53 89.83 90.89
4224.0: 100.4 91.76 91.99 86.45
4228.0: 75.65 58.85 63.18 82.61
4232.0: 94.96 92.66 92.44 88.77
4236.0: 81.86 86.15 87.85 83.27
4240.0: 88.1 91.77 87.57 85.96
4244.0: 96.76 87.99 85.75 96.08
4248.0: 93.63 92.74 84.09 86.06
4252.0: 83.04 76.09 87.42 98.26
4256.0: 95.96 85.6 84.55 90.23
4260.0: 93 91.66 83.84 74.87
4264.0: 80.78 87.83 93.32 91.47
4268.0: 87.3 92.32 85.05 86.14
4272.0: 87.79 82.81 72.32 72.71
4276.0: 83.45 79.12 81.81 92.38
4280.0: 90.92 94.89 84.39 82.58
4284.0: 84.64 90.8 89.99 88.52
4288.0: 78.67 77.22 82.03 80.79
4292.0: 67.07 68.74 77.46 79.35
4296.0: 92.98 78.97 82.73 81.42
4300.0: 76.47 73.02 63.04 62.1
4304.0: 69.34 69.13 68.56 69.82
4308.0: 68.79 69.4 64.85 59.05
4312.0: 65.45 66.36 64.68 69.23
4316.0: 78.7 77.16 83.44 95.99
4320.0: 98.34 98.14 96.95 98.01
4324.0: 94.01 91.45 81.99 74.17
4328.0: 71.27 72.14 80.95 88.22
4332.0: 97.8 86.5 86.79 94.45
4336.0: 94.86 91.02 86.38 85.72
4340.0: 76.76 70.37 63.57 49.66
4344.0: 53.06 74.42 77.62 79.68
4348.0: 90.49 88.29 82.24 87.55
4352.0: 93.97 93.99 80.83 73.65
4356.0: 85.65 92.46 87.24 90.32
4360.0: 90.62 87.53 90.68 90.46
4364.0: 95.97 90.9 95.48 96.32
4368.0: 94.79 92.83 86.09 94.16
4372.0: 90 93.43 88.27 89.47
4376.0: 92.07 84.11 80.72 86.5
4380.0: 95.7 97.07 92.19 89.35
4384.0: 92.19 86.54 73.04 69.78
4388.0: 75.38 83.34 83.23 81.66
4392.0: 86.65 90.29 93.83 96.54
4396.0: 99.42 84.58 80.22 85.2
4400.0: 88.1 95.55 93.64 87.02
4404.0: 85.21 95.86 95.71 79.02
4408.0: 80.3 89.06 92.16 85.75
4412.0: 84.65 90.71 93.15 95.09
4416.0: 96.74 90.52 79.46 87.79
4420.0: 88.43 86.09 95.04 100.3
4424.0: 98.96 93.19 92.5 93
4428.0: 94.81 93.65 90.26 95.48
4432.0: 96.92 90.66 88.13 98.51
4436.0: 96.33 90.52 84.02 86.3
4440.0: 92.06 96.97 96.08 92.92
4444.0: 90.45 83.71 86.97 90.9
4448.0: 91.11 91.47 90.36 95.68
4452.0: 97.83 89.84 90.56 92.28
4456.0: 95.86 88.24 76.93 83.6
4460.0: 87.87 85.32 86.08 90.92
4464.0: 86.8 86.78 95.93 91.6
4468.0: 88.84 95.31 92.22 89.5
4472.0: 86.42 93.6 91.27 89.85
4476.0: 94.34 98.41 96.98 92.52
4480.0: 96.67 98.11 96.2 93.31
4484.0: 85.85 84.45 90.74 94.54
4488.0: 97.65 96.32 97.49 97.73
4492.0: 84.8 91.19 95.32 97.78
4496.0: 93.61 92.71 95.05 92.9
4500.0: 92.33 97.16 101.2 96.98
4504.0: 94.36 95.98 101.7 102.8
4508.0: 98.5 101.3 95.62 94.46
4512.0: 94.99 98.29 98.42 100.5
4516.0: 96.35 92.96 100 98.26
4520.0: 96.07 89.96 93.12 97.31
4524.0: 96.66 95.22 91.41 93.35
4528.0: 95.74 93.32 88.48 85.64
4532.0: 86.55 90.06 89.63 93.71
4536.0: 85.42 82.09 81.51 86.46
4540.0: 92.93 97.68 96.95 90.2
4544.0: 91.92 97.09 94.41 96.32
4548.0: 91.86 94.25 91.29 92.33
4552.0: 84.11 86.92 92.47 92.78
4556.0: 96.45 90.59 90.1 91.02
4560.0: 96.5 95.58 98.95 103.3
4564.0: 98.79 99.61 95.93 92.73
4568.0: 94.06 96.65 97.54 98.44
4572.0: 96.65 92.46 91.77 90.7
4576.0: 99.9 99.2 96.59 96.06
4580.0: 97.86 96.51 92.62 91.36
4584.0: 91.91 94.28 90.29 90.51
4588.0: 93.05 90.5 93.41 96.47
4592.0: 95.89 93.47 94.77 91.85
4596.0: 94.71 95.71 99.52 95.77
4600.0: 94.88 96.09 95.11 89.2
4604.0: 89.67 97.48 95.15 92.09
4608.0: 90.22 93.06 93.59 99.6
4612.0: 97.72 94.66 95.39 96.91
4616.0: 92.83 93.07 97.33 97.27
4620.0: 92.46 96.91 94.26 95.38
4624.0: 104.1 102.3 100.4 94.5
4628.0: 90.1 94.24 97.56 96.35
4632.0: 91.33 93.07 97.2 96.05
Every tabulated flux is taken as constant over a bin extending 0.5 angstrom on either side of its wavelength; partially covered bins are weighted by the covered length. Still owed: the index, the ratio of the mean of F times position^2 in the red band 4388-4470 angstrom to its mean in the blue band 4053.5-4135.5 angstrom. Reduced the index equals 1.2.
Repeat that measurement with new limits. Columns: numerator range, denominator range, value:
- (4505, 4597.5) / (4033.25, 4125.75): 1.32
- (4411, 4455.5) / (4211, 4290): 1.15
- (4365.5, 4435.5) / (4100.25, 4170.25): 1.13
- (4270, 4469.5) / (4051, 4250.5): 1.06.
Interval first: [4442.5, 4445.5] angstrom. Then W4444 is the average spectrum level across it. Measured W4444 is 89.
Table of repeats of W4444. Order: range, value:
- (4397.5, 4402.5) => 88.5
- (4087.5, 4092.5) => 96.4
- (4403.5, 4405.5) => 90.5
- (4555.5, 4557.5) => 93.5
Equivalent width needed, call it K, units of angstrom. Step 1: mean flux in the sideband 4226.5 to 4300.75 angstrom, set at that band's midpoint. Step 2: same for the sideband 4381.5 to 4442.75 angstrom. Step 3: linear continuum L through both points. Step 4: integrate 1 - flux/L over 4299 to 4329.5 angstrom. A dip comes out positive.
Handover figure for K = 3.5 angstrom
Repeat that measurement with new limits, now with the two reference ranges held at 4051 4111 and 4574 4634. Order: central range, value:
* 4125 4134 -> -0.4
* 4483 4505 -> -0.1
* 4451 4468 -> 0.6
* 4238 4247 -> 0.1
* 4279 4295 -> 1.4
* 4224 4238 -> 0.8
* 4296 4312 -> 3.5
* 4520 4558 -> 1.0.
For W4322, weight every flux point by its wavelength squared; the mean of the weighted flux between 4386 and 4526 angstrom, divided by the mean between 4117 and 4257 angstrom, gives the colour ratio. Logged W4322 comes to 1.2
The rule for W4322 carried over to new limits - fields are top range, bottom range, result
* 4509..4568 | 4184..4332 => 1.25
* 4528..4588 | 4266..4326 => 1.30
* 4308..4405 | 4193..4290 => 1.02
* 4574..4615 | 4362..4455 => 1.14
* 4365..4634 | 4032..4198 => 1.23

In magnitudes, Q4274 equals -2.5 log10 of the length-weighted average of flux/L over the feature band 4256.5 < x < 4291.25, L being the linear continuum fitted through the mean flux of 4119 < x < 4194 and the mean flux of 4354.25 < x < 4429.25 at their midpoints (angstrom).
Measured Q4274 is 0.063 mag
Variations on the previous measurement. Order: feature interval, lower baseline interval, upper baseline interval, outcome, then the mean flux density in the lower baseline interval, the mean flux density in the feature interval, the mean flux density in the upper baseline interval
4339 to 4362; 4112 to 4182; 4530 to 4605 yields 0.15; 91.8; 80.8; 93.4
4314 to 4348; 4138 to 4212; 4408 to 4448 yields 0.11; 91.2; 82.2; 91.3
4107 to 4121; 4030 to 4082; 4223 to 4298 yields -0.06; 88.4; 92.6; 85.5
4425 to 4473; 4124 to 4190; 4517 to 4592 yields 0.02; 91.6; 90.9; 93.4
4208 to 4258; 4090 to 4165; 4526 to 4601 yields 0.03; 90.1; 88.5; 93.4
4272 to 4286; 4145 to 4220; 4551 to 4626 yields 0.09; 91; 84.4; 94.8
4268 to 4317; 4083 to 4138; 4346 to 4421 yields 0.14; 89.3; 77.8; 88.4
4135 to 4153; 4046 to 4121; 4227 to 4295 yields -0.05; 87.9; 91.4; 85.1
